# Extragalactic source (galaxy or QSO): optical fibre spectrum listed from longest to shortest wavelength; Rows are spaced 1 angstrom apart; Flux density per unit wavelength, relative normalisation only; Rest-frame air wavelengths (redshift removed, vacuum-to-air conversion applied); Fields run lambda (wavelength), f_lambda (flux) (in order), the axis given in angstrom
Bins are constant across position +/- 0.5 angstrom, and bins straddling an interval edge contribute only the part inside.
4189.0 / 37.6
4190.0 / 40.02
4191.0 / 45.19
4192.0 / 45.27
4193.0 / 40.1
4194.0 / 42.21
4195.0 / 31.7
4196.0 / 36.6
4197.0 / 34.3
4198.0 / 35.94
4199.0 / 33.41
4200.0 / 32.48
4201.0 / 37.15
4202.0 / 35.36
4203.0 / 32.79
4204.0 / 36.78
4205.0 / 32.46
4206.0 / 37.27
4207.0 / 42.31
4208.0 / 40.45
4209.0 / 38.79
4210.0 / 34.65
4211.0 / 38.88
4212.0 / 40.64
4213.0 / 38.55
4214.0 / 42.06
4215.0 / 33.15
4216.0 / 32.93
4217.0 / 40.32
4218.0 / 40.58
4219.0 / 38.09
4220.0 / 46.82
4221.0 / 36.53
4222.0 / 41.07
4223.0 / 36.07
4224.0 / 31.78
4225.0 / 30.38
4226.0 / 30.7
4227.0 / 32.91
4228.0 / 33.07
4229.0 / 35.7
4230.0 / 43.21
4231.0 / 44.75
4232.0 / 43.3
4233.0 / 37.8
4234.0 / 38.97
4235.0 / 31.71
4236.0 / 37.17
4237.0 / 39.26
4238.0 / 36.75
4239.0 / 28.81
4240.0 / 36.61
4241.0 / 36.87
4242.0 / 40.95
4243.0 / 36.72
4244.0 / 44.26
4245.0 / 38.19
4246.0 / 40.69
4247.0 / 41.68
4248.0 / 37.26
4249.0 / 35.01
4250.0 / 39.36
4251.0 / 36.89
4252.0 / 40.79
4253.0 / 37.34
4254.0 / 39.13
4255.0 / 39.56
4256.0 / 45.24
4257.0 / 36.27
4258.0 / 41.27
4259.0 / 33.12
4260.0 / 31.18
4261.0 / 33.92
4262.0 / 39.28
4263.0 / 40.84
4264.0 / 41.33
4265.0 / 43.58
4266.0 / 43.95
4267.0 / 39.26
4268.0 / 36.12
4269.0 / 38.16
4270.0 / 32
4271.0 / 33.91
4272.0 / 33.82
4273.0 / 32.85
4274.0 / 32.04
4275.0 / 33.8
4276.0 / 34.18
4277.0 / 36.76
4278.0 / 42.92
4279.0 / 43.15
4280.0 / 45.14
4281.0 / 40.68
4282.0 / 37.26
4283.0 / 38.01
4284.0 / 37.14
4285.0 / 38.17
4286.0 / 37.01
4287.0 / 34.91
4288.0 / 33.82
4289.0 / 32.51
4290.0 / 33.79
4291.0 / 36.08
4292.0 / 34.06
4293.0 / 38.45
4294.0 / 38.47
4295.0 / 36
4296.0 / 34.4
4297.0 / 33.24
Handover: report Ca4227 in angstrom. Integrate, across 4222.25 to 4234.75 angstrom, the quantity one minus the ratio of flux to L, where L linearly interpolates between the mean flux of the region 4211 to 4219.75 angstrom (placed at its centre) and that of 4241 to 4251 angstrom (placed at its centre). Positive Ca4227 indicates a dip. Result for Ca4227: 0.7 angstrom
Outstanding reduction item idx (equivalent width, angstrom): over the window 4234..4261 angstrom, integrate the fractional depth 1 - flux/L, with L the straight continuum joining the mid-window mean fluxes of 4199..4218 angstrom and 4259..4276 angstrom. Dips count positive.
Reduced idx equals -0.79 angstrom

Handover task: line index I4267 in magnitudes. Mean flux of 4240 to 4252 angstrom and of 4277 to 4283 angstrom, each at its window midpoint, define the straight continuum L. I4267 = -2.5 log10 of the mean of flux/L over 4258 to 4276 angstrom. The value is 0.106 mag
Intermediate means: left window 38.9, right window 41.1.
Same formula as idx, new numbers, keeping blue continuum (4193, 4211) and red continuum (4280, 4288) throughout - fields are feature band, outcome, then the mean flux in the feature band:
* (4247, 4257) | -0.5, 39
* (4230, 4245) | -0.5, 38.3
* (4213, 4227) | -0.1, 36.9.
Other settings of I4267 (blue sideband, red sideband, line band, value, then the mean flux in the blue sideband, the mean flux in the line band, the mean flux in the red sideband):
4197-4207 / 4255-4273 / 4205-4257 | -0.05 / 35.2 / 38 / 37.7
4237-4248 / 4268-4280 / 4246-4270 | -0.04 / 38.2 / 38.6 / 36.2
